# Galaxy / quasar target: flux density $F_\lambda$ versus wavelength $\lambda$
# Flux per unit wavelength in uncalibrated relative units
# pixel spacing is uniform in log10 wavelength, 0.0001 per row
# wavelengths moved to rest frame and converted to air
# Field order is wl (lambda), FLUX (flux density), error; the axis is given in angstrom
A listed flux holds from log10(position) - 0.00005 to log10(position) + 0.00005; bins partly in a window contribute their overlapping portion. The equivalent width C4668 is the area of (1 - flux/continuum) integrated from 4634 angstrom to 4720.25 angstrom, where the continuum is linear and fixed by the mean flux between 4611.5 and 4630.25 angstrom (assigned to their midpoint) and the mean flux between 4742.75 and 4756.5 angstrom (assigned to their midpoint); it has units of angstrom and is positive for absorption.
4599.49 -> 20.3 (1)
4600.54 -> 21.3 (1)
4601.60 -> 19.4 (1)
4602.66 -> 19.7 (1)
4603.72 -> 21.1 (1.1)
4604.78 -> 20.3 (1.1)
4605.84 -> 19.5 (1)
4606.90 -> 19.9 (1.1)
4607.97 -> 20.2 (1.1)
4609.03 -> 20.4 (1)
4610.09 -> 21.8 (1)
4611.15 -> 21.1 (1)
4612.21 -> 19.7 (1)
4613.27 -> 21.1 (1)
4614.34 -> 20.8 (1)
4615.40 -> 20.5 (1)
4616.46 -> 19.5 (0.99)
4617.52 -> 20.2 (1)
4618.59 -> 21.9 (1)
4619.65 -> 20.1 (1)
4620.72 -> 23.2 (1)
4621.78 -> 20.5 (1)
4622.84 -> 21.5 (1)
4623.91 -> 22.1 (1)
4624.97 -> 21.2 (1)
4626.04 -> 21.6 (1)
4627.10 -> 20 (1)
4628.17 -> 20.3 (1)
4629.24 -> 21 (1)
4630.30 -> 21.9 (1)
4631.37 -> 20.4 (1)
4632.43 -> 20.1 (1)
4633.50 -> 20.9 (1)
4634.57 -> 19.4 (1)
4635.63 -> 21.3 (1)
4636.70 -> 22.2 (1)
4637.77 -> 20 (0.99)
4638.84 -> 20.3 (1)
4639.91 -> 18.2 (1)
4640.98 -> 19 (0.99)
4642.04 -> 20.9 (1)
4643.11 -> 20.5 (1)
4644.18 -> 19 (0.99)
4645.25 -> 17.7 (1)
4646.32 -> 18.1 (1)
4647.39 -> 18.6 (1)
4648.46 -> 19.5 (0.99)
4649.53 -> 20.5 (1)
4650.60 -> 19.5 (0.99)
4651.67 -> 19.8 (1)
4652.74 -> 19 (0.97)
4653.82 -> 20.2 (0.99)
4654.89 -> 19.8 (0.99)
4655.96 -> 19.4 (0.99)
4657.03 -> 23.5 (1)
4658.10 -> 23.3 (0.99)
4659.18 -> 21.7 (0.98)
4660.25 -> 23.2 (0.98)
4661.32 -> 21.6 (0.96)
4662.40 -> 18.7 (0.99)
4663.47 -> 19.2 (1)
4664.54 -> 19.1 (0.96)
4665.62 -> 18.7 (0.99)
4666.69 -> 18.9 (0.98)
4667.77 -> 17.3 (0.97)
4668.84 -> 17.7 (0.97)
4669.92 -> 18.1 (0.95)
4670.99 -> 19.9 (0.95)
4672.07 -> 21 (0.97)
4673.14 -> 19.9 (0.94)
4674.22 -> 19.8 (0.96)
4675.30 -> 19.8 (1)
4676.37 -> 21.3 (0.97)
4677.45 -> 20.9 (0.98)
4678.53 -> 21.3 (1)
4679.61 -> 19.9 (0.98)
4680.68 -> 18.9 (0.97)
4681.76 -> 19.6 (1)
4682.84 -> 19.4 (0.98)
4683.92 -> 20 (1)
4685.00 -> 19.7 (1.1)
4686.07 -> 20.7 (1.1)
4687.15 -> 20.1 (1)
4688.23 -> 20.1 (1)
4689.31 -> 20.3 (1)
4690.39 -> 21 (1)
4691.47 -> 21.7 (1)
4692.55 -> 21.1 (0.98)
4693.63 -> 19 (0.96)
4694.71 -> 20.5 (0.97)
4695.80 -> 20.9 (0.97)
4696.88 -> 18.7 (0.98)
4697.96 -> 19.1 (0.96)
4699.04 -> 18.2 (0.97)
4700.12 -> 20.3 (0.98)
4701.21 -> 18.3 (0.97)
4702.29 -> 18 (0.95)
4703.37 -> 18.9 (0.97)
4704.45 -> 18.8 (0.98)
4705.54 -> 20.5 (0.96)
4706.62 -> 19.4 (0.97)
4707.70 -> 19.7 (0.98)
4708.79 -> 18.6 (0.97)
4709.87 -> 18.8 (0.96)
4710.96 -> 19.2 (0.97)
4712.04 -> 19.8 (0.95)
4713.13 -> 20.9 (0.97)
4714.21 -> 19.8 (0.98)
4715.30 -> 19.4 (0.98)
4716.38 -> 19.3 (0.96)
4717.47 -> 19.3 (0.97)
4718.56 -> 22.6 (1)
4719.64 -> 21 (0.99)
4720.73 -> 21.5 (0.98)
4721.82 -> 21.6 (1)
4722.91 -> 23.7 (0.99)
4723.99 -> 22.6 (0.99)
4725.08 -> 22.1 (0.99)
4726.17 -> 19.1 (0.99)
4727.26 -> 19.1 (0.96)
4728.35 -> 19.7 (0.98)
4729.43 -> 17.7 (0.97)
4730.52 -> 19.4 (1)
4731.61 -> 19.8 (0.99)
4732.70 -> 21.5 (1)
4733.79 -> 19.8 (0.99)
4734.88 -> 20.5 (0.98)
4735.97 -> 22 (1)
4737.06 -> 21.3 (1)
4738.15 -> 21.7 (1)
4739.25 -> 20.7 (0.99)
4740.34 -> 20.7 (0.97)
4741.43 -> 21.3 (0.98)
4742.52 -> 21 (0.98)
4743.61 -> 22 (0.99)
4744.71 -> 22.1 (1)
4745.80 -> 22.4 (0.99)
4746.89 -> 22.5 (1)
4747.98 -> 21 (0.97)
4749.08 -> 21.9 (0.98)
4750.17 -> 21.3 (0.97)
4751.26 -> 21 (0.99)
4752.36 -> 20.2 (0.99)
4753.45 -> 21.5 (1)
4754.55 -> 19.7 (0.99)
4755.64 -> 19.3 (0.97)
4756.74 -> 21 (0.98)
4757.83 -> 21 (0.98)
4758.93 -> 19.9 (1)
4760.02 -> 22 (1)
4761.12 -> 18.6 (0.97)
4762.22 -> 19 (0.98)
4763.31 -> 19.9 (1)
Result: 4.9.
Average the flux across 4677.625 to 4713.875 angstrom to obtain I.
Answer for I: 19.8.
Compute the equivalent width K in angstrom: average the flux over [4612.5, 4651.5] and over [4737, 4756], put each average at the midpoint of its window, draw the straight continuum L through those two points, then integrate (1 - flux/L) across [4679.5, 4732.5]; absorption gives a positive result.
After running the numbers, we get 2.4 angstrom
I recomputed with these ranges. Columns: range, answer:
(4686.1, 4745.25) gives 20.3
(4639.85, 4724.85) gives 20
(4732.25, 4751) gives 21.4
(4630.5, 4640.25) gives 20.4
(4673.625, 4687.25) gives 20.1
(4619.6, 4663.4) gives 20.5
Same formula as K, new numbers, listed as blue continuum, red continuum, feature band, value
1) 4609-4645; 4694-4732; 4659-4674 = 0.52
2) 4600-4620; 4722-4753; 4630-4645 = 0.26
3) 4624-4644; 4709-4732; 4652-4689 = 0.68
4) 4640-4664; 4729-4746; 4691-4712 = 1.10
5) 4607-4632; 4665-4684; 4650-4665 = -0.46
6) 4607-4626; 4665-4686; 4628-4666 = 0.10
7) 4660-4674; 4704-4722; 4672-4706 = -0.39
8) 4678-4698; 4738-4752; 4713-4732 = 0.43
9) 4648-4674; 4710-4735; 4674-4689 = 0.00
